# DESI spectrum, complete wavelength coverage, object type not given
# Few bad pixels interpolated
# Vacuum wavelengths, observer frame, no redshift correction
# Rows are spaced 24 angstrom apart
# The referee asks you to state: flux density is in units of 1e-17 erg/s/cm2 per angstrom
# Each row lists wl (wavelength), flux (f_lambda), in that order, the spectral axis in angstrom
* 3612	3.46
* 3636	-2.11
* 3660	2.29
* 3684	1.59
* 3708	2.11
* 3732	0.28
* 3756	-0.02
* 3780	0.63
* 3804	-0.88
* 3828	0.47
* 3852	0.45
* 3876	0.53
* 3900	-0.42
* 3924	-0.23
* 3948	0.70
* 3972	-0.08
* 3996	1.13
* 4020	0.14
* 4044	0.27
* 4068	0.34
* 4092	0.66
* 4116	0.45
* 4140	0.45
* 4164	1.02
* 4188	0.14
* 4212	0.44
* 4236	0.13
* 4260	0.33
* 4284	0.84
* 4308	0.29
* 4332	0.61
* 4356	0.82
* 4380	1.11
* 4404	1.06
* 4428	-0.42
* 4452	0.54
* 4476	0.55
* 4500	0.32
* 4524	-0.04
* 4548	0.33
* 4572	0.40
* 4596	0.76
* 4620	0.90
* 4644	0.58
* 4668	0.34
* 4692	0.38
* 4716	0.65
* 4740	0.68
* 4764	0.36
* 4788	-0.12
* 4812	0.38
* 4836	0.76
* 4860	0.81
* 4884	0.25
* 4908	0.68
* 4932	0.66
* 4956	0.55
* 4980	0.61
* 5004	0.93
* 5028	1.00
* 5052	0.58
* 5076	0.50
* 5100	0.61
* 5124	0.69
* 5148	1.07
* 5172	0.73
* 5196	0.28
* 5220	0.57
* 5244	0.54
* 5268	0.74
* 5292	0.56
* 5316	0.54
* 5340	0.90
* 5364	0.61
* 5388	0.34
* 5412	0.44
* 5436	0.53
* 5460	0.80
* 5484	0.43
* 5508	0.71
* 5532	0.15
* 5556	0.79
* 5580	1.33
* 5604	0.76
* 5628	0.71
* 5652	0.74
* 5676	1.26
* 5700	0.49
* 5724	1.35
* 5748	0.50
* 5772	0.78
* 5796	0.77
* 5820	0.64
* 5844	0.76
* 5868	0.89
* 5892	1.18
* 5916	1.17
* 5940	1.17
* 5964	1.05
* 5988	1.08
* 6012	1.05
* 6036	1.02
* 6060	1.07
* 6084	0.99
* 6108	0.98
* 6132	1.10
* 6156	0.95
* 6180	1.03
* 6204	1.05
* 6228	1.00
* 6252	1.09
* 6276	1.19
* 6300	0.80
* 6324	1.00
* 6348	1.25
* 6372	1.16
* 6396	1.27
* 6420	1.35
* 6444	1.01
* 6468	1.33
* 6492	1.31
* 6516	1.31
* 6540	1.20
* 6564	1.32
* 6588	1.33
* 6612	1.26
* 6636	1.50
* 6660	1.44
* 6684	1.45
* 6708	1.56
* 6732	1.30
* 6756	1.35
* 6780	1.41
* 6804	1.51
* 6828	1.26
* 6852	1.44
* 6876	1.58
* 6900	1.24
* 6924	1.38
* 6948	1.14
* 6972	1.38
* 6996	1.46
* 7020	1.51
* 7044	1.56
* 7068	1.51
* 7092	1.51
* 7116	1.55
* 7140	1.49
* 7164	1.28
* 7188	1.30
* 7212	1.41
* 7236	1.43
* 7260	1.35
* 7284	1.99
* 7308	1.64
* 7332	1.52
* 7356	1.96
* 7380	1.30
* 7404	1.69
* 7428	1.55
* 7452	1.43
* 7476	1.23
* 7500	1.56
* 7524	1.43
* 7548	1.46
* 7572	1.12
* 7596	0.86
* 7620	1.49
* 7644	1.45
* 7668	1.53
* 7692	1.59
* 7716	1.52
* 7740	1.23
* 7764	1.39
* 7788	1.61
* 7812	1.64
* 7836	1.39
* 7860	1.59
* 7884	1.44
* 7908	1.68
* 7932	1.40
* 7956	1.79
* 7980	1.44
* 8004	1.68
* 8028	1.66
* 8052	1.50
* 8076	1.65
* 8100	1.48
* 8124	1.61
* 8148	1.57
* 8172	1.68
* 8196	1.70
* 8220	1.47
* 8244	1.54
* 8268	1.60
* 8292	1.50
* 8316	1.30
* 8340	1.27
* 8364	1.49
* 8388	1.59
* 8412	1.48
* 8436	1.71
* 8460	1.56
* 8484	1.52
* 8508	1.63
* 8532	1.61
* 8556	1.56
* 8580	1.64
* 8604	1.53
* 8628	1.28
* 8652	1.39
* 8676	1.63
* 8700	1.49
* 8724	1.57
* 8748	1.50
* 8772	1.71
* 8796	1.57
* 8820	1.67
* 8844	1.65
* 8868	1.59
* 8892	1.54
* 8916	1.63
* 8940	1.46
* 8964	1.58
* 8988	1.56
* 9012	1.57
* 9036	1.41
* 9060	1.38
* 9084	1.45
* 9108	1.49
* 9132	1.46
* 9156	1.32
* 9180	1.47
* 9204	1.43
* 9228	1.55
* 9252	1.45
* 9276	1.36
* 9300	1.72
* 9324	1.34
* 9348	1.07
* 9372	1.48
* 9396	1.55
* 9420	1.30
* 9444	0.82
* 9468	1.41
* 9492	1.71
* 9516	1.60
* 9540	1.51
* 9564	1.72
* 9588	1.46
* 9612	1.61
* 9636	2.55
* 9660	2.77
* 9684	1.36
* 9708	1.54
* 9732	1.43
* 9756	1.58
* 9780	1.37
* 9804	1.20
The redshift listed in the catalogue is 0.47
